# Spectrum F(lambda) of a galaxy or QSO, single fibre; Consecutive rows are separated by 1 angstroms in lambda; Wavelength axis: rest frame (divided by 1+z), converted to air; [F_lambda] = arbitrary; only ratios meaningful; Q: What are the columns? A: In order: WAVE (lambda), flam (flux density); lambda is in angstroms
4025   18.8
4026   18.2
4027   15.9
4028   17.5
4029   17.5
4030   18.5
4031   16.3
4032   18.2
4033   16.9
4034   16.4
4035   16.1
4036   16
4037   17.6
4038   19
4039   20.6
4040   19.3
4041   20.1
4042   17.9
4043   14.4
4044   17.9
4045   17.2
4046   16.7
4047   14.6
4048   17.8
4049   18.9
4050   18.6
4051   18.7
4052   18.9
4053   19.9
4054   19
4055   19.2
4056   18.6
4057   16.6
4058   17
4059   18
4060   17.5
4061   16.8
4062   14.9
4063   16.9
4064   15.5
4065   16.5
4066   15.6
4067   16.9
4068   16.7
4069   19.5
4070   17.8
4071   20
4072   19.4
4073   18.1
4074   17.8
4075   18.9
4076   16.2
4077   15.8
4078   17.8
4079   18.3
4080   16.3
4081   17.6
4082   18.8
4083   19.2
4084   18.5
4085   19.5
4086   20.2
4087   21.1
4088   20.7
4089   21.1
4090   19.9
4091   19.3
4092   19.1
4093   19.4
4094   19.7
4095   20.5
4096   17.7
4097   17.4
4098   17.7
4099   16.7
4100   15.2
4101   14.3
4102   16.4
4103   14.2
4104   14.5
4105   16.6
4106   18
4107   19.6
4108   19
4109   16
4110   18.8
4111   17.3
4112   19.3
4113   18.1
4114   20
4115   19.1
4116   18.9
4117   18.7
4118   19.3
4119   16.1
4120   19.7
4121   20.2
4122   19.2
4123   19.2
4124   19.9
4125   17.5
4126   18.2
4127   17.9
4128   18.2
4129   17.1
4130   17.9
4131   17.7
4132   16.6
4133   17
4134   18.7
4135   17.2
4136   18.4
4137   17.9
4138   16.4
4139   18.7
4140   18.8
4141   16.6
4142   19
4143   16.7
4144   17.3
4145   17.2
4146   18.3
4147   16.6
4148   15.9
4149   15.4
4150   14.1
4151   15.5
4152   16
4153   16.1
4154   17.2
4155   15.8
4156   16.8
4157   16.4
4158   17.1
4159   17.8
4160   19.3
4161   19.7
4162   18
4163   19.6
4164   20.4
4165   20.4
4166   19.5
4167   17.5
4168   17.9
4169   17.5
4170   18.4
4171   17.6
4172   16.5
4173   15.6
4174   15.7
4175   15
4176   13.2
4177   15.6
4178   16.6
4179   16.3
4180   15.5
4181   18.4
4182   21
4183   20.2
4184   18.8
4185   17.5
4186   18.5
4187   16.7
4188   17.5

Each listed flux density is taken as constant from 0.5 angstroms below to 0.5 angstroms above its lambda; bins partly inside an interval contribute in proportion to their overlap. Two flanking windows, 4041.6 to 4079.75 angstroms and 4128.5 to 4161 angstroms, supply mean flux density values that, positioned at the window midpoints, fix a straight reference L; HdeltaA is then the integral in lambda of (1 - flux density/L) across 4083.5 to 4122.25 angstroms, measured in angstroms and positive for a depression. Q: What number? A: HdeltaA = -2.3 angstroms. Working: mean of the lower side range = 17.5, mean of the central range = 18.4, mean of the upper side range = 17.1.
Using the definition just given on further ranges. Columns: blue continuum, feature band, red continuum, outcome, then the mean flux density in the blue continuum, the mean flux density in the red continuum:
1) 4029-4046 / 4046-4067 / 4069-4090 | 0.76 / 17.6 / 18.7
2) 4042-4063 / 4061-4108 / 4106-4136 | 0.16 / 17.6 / 18.4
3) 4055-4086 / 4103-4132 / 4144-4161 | -1.84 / 17.6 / 16.7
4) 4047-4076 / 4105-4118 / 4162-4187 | -0.60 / 17.8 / 17.6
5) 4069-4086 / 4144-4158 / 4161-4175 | 1.33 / 18.2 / 18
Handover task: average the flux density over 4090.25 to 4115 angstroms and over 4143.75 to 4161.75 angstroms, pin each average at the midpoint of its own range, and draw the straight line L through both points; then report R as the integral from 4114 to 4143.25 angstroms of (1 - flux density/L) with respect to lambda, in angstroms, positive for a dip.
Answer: -1.59 angstroms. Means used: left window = 17.8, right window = 16.8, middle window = 18.2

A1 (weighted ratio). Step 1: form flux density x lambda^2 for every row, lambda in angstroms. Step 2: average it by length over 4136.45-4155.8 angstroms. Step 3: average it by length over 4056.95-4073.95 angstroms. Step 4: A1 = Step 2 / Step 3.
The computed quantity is 1.01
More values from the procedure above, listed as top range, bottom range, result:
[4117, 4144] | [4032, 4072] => 1.07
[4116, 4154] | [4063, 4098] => 0.98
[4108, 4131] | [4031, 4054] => 1.08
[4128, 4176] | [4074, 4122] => 0.98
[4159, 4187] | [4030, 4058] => 1.06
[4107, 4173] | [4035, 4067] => 1.06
